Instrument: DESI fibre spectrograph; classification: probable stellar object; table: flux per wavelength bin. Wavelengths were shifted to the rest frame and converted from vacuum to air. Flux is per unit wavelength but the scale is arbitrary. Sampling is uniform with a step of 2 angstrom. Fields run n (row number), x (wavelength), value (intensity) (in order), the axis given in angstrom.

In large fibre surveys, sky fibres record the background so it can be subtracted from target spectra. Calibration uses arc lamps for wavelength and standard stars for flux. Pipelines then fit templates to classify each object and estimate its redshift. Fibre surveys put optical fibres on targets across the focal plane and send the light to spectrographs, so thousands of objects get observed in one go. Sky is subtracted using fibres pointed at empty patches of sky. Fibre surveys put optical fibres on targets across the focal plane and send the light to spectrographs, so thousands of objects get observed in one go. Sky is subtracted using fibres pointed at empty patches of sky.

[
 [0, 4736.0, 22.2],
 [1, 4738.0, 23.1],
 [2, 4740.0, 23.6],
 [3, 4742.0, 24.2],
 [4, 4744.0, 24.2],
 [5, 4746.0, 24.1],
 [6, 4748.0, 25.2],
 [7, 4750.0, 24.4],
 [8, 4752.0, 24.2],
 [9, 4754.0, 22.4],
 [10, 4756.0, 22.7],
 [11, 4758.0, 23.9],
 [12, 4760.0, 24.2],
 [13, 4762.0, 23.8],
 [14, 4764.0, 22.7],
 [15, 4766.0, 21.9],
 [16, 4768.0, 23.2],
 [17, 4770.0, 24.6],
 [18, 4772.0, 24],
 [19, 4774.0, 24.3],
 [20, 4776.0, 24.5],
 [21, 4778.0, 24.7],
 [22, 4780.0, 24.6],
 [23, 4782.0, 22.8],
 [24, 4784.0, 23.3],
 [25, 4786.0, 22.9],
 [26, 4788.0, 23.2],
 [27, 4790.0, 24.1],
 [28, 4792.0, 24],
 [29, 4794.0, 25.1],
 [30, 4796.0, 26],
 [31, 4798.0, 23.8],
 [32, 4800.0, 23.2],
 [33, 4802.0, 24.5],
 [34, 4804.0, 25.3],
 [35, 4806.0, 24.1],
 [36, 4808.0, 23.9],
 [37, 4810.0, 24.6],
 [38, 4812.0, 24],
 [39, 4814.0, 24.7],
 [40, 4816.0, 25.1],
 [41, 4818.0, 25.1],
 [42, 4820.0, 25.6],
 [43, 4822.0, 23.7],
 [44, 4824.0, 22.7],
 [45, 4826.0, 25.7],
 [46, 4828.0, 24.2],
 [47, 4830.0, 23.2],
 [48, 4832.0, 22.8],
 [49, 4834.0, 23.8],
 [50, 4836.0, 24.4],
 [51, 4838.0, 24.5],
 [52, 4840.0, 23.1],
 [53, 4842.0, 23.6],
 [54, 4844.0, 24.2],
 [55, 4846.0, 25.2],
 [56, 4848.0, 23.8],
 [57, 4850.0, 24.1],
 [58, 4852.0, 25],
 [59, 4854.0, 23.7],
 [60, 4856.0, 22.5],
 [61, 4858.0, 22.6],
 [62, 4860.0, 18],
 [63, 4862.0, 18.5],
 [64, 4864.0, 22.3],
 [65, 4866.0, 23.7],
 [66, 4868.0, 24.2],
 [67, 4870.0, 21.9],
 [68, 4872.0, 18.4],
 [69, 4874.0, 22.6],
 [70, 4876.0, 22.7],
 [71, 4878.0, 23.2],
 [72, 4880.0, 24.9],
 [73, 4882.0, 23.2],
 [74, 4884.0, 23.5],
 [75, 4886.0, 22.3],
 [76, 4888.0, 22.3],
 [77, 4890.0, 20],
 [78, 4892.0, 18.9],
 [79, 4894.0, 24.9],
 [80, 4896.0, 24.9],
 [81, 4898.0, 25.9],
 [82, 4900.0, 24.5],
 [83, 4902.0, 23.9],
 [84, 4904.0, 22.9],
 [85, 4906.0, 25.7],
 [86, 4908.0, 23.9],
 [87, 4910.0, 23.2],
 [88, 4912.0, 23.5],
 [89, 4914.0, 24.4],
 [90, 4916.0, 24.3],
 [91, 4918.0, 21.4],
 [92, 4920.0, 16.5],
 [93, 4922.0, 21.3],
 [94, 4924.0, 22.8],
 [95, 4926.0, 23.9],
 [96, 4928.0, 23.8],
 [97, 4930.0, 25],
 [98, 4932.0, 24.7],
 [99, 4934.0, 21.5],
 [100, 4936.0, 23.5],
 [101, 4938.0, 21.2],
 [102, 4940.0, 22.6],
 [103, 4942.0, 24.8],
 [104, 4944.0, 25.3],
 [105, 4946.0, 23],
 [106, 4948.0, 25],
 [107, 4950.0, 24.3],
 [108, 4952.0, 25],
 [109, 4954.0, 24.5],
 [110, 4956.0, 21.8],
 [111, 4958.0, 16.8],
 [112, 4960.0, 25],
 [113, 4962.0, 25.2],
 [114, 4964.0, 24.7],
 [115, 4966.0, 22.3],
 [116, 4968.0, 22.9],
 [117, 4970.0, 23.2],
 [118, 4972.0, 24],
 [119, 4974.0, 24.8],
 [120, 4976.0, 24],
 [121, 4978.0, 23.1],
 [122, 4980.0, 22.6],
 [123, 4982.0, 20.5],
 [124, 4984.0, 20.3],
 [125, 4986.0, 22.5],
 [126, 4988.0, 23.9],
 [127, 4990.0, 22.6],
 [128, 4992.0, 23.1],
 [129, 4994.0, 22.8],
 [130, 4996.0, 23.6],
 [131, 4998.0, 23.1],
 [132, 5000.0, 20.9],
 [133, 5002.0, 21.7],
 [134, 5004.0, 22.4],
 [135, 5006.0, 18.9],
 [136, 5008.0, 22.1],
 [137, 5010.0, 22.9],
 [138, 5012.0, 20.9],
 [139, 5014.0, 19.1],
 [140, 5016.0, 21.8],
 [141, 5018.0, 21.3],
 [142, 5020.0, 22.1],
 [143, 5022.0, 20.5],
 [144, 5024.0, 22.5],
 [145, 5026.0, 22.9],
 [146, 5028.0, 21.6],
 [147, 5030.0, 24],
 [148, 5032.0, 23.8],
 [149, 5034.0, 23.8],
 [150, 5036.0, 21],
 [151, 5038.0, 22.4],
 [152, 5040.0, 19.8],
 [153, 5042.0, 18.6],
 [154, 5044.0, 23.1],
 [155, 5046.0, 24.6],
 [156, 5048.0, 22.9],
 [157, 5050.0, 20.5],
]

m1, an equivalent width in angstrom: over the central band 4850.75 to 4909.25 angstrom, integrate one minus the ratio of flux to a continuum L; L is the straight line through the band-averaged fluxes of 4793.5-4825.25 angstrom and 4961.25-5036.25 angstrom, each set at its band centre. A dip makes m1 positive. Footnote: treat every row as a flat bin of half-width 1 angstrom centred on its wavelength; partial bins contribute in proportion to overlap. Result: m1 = 2.2 angstrom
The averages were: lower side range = 24.5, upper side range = 22.5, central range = 22.8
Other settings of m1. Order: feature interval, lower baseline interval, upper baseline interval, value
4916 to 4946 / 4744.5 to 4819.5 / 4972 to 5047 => 0.0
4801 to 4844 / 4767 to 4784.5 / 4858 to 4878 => -2.8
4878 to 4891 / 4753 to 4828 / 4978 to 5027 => 0.2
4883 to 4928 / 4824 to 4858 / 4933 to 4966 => 1.2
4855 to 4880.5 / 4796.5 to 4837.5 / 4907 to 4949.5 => 2.0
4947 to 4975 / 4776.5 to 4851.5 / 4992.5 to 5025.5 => -1.5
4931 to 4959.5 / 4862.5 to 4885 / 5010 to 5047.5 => -1.1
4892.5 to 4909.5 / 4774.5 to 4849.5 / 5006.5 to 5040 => -0.8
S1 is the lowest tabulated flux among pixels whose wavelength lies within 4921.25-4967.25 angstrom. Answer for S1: 16.8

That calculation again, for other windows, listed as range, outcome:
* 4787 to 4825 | 22.7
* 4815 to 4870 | 18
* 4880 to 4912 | 18.9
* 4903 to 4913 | 22.9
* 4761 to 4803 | 21.9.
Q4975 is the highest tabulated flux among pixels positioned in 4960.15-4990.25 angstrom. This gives 25.2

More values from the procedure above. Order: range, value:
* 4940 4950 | 25.3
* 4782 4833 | 26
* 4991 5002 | 23.6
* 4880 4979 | 25.9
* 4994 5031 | 24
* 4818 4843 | 25.7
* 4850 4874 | 25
